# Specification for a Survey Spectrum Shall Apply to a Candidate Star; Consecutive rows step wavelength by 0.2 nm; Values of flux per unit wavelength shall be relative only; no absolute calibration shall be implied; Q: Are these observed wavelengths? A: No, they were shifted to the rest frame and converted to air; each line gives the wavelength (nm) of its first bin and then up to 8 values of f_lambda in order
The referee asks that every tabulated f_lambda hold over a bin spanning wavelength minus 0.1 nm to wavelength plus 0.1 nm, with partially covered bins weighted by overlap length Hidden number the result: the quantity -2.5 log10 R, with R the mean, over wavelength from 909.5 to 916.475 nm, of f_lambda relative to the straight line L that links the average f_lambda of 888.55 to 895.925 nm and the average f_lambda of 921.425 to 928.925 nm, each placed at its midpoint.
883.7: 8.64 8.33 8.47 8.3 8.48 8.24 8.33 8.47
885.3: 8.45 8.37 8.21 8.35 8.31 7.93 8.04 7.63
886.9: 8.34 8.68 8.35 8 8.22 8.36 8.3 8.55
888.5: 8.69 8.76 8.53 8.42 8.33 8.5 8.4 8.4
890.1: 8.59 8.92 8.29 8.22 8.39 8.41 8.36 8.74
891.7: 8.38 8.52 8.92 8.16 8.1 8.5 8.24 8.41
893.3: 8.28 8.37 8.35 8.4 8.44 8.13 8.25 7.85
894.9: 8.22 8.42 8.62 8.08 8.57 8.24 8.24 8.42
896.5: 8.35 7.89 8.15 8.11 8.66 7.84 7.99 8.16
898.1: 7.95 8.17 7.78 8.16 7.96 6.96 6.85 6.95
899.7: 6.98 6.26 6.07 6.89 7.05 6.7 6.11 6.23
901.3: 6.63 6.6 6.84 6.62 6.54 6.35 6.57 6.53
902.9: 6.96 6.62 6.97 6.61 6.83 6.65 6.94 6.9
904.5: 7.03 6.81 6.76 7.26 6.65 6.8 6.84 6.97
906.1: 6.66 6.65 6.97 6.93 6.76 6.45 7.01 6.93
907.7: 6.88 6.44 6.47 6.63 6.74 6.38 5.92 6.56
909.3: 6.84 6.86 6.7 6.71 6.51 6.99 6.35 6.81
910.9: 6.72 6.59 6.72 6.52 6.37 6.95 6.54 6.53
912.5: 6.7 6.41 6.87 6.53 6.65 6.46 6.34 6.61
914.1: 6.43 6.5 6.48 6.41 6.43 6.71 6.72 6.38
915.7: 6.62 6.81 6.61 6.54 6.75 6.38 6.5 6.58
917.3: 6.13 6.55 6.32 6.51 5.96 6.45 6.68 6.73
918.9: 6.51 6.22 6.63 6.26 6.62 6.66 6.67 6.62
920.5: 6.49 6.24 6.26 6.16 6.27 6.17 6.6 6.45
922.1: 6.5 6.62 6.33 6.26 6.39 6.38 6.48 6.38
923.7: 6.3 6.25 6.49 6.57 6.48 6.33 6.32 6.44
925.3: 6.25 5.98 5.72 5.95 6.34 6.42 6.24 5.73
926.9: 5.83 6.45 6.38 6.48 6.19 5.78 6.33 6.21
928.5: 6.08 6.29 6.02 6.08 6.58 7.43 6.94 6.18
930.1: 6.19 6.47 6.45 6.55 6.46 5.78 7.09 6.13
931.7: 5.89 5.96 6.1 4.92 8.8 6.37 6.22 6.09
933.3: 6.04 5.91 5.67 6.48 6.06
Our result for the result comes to 0.07 mag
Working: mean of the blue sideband 8.4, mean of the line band 6.6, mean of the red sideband 6.28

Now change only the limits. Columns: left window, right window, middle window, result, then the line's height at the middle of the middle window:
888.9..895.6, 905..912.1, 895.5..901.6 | 0.03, 7.73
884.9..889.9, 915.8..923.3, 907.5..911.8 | 0.07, 7.04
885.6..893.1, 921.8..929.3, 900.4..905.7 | 0.13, 7.58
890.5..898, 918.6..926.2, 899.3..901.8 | 0.19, 7.88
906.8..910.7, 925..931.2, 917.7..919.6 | 0.00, 6.45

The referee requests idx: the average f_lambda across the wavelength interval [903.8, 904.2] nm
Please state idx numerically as 6.79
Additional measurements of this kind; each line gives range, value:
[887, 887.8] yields 8.31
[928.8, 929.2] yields 6.05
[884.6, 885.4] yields 8.37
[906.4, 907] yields 6.89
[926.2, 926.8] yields 6.13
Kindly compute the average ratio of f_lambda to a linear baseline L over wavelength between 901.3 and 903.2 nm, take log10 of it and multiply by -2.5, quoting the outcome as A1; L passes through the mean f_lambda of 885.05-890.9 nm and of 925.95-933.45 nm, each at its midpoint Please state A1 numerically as 0.16 mag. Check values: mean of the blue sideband 8.37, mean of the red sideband 6.31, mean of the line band 6.63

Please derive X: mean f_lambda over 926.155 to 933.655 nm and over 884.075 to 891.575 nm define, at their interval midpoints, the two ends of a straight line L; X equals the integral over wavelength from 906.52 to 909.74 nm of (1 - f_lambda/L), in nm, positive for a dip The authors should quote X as 0.31 nm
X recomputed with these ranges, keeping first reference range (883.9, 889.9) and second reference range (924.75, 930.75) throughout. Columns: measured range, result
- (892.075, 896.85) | -0.20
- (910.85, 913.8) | 0.19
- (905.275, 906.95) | 0.13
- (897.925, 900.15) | 0.11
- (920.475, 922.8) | 0.08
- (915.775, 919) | 0.14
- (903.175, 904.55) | 0.12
